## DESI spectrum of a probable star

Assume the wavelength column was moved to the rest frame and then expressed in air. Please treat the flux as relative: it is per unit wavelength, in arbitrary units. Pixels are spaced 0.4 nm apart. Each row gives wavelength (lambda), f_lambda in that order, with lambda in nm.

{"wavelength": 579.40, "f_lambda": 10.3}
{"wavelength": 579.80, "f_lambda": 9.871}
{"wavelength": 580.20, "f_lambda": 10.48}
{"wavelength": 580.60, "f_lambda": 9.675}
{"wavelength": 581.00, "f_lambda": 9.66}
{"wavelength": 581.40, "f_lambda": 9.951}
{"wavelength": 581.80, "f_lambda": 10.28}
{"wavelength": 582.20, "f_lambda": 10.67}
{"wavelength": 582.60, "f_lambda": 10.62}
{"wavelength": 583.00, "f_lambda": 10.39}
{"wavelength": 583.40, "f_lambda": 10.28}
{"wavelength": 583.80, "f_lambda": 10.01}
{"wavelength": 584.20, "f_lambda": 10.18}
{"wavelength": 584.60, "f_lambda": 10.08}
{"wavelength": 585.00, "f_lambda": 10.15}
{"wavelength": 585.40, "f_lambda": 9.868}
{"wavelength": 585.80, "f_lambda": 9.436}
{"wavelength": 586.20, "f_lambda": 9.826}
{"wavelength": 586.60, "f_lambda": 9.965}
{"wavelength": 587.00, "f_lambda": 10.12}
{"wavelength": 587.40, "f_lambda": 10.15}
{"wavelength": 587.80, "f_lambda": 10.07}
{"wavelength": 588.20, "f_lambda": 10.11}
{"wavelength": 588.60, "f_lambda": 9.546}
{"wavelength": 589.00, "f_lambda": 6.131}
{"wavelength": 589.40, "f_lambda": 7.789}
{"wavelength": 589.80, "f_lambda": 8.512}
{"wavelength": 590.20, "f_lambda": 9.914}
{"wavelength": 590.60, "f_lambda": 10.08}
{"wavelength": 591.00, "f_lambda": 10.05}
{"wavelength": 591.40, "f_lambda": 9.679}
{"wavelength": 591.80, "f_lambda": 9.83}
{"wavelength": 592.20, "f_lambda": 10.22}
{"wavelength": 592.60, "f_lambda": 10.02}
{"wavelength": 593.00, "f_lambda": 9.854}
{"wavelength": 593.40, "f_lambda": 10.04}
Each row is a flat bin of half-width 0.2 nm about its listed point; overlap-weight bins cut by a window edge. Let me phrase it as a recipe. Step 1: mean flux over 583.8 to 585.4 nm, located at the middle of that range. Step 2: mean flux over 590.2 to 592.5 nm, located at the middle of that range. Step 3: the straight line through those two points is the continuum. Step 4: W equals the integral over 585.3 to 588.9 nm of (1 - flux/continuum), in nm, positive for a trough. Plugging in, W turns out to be 0.089 nm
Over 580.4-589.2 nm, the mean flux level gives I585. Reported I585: 9.87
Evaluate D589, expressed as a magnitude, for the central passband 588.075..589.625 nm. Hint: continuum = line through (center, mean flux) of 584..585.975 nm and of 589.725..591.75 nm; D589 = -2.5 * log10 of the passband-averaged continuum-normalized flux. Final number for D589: 0.179 mag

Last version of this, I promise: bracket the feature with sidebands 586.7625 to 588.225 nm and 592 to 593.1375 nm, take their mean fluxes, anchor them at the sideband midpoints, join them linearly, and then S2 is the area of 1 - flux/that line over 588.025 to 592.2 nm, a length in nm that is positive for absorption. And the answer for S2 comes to 0.36 nm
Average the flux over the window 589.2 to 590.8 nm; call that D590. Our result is 9.07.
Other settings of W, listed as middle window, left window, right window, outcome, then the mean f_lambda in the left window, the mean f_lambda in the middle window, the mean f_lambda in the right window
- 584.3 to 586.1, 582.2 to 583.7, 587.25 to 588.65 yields 0.06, 10.4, 9.9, 10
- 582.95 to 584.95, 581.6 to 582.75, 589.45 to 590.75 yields 0.01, 10.5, 10.2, 9.28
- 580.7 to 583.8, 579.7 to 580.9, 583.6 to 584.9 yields -0.06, 9.99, 10.2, 10.1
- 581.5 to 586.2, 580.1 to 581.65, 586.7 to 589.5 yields -0.26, 9.92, 10.2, 9.21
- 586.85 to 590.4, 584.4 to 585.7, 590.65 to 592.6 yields 0.30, 9.99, 9.14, 9.96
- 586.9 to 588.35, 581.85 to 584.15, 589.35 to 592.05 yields -0.04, 10.4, 10.1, 9.51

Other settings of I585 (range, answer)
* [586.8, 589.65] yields 9.12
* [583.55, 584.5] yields 10.1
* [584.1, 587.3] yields 9.95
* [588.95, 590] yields 7.67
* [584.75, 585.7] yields 9.95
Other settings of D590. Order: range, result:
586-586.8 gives 9.9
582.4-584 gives 10.3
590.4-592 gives 9.91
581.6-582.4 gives 10.5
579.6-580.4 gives 10.2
